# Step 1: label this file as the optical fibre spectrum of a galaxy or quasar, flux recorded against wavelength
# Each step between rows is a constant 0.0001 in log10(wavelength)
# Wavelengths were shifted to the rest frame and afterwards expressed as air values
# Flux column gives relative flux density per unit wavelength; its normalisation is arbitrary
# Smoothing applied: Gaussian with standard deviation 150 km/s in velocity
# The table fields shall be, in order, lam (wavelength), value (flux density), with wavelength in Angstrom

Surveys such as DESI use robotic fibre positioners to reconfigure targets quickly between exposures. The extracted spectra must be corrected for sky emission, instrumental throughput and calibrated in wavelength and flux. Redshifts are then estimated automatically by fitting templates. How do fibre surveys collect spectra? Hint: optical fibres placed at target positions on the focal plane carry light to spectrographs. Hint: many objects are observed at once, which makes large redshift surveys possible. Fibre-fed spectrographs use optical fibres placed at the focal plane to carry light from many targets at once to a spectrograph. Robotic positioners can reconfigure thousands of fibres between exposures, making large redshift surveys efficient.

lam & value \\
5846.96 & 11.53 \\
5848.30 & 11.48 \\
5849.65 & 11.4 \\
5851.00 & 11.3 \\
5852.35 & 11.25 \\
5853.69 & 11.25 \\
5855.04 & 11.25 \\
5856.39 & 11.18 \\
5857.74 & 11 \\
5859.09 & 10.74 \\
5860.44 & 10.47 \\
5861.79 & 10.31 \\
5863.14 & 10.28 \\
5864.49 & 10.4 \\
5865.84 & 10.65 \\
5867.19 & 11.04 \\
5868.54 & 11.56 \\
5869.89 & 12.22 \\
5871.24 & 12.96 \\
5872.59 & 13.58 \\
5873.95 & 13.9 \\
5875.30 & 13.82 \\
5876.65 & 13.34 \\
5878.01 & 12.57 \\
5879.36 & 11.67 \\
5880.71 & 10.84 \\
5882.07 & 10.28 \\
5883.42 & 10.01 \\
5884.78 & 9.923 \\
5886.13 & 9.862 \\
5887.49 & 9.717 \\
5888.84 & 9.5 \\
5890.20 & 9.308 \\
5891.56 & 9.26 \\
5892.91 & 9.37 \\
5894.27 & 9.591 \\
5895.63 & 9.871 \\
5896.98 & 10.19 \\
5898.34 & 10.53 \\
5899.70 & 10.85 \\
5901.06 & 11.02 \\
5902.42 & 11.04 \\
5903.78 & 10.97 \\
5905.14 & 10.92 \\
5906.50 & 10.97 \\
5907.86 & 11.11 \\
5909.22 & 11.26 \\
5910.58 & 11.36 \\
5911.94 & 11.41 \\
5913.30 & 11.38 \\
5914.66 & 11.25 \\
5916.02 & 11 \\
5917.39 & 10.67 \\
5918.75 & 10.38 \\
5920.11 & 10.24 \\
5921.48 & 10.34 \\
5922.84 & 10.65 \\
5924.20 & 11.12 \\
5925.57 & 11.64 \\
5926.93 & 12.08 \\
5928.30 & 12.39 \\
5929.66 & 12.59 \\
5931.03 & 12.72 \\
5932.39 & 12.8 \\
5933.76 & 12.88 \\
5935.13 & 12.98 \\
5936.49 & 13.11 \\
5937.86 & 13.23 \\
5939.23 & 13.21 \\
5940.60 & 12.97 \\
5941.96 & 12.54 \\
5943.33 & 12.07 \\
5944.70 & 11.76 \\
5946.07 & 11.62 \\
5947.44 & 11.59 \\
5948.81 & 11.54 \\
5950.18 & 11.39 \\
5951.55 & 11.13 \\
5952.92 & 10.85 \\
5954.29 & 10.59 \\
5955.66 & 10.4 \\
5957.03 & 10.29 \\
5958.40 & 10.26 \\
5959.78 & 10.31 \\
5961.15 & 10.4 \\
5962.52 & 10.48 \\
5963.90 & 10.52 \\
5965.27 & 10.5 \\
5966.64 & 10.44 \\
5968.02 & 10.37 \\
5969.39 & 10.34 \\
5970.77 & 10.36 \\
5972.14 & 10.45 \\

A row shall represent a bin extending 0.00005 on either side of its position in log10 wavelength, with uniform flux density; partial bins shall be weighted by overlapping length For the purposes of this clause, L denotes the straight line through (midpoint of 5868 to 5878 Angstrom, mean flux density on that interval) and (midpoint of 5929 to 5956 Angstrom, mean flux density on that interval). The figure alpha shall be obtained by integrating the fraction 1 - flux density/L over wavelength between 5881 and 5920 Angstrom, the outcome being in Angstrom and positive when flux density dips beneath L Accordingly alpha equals 6.77 Angstrom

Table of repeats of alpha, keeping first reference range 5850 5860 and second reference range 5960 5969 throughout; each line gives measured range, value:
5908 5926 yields -0.4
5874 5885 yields -0.8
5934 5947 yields -2.5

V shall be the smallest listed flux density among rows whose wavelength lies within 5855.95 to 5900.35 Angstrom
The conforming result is 9.26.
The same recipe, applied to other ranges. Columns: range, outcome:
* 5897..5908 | 10.53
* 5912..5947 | 10.24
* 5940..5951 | 11.39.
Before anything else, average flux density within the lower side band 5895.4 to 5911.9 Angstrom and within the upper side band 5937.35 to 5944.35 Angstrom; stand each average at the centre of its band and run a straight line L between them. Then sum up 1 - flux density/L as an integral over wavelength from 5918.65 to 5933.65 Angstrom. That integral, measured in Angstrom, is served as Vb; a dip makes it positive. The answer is 0.48 Angstrom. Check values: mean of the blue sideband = 10.9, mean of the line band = 11.6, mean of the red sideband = 12.7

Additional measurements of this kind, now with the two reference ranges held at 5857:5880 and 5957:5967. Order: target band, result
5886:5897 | 1.8 Angstrom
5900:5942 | -2.5 Angstrom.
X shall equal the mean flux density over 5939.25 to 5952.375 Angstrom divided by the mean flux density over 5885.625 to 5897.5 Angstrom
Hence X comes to 1.2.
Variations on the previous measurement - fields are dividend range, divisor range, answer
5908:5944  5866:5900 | 1.07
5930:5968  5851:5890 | 1.03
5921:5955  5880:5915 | 1.15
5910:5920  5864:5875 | 0.91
